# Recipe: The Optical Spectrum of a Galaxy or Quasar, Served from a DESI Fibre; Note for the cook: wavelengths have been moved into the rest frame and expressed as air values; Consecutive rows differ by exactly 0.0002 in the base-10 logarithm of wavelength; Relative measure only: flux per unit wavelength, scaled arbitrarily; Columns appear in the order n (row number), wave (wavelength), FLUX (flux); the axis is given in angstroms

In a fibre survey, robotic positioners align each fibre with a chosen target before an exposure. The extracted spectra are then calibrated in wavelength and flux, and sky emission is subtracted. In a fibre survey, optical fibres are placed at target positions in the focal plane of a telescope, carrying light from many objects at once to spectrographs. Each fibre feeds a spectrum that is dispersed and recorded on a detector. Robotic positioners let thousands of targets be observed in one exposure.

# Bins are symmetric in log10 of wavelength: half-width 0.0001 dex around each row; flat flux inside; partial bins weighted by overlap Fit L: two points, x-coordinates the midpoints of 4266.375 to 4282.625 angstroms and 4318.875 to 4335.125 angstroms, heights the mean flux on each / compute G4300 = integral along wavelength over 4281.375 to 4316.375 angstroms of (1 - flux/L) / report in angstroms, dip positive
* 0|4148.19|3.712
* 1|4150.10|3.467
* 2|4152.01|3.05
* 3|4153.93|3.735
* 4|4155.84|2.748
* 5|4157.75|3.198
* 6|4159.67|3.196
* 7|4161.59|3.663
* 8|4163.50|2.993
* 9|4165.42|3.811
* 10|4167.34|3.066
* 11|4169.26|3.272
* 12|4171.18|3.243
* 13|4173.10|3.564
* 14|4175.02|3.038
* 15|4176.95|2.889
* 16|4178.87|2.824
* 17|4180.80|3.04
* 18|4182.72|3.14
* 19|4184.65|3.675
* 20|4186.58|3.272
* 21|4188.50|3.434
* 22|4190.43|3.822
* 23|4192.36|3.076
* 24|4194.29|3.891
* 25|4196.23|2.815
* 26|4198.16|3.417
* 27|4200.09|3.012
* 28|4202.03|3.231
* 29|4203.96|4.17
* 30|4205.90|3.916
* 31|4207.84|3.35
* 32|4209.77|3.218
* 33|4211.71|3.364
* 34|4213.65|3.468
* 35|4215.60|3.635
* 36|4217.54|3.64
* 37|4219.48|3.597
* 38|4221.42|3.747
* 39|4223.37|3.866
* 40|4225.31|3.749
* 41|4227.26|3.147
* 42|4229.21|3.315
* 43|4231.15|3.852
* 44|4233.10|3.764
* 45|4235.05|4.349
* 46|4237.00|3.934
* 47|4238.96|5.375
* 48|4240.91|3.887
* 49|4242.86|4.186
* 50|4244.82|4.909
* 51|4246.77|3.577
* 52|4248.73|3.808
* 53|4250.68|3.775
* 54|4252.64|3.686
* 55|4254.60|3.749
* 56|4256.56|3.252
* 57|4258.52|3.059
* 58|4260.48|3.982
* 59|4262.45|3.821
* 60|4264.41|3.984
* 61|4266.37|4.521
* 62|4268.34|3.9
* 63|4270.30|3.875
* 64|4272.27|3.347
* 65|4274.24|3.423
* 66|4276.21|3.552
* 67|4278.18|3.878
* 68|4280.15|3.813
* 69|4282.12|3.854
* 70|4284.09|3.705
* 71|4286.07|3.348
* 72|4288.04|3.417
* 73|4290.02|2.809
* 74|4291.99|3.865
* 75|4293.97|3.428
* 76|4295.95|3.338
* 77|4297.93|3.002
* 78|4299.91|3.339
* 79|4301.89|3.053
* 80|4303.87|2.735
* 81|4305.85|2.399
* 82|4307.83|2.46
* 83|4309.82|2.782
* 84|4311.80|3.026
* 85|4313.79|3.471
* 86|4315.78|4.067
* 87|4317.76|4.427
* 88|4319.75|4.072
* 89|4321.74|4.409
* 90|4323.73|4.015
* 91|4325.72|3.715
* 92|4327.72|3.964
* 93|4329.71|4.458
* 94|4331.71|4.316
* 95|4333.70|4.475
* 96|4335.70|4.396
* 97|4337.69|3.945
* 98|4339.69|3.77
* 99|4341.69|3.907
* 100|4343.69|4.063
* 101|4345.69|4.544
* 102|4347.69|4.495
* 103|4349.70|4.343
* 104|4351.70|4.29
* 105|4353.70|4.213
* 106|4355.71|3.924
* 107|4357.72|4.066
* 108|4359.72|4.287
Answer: 6.5 angstroms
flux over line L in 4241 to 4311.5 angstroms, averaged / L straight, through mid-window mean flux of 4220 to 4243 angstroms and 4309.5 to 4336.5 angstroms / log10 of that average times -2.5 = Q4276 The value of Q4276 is 0.12 mag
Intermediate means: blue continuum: 3.92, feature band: 3.53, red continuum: 4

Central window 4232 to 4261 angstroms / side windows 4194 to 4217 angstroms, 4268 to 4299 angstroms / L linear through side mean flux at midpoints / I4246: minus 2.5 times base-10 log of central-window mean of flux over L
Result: -0.14 mag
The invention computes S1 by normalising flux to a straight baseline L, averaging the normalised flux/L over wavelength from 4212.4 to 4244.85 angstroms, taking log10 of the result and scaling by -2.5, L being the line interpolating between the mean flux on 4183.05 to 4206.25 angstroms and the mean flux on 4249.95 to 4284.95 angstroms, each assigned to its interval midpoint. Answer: -0.083 mag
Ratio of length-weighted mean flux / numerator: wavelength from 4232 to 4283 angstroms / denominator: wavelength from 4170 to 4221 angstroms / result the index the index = 1.15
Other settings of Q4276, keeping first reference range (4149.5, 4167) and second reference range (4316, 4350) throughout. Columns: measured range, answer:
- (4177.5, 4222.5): 0.03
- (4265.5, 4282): 0.03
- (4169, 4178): 0.06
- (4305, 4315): 0.38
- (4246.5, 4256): 0.02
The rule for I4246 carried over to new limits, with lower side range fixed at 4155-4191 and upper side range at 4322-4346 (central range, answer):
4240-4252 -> -0.10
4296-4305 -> 0.28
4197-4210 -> -0.02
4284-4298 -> 0.16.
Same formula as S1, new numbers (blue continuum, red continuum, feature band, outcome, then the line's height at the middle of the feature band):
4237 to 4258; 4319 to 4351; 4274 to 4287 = 0.11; 4.07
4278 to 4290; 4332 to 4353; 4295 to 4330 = 0.13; 3.9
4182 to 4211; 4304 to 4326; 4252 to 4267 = -0.08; 3.47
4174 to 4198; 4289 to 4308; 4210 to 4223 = -0.12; 3.2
